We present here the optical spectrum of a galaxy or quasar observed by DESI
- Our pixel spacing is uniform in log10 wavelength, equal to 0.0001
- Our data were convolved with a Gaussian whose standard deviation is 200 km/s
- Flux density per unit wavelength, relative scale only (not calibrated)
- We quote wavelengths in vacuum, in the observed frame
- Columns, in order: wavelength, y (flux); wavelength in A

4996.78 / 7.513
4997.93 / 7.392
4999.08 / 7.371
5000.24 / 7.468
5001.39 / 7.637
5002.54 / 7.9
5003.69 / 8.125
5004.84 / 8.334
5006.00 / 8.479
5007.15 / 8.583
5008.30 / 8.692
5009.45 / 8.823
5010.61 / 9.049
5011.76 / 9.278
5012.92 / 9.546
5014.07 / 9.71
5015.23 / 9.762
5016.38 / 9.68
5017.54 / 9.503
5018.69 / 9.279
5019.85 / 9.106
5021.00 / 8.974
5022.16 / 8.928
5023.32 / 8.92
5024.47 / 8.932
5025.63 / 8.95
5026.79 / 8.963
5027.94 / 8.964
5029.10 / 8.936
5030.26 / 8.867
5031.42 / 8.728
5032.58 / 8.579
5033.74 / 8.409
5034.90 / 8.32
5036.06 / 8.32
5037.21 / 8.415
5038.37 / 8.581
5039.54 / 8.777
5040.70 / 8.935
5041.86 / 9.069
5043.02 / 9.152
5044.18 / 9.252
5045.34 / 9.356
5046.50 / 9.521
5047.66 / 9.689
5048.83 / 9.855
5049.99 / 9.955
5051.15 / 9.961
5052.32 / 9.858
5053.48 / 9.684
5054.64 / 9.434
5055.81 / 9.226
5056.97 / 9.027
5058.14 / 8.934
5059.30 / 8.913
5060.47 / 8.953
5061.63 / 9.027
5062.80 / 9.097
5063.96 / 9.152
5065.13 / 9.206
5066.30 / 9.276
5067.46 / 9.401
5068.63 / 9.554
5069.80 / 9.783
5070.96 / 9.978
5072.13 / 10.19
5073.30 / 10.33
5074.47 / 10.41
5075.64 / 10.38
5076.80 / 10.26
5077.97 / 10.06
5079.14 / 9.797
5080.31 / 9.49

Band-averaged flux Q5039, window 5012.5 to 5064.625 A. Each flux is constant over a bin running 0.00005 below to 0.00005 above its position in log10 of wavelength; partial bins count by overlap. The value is 9.14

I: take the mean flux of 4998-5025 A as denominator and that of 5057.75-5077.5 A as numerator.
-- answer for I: 1.10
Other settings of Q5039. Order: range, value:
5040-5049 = 9.32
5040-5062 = 9.36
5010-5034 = 9.1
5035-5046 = 8.86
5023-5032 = 8.91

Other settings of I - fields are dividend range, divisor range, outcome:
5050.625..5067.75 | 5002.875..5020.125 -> 1.02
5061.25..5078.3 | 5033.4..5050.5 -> 1.08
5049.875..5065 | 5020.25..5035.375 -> 1.06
